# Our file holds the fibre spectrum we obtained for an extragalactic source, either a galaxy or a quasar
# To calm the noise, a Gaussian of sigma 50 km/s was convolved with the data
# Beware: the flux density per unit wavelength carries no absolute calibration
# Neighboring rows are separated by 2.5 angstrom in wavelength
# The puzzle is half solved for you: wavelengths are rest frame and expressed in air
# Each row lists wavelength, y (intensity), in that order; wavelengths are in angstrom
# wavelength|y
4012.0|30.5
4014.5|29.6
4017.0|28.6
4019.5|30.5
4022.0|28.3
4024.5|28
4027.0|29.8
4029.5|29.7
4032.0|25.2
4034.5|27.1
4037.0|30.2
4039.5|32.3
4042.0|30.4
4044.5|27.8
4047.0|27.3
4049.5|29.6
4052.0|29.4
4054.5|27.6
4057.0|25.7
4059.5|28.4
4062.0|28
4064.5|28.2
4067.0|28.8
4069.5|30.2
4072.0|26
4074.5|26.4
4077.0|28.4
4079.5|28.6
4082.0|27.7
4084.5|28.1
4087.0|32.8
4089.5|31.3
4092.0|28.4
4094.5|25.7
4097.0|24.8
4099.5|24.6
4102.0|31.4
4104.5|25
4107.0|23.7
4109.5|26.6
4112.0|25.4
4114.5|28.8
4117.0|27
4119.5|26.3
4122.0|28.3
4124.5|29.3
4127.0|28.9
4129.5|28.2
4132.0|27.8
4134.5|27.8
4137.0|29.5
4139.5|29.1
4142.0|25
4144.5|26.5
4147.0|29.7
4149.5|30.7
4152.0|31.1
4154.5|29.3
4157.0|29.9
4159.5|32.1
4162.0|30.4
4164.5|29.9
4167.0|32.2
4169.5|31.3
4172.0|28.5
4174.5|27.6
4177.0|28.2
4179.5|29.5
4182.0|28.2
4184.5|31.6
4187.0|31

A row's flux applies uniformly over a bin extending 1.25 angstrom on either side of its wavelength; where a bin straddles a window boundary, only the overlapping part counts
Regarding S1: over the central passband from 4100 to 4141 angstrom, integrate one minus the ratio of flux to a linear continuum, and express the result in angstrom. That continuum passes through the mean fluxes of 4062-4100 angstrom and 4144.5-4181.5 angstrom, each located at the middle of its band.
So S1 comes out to 1.87 angstrom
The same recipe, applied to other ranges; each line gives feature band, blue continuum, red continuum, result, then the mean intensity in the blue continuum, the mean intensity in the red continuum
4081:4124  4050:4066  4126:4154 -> 1.32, 28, 28.6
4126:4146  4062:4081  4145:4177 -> 1.11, 28.1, 30.1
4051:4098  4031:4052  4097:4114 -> -1.23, 28.8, 26.1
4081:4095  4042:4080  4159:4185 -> -0.33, 28.1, 29.8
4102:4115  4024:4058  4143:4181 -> 1.33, 28.6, 29.8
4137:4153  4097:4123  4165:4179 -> -0.24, 26.6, 29.6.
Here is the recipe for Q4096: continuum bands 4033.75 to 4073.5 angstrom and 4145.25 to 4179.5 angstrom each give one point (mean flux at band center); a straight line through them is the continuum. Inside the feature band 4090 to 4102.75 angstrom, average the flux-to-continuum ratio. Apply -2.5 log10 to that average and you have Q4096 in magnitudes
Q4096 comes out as 0.080 mag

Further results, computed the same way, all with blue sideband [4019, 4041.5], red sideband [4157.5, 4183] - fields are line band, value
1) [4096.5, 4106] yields 0.11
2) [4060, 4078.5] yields 0.05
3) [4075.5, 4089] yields 0.00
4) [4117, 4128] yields 0.06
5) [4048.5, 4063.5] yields 0.04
